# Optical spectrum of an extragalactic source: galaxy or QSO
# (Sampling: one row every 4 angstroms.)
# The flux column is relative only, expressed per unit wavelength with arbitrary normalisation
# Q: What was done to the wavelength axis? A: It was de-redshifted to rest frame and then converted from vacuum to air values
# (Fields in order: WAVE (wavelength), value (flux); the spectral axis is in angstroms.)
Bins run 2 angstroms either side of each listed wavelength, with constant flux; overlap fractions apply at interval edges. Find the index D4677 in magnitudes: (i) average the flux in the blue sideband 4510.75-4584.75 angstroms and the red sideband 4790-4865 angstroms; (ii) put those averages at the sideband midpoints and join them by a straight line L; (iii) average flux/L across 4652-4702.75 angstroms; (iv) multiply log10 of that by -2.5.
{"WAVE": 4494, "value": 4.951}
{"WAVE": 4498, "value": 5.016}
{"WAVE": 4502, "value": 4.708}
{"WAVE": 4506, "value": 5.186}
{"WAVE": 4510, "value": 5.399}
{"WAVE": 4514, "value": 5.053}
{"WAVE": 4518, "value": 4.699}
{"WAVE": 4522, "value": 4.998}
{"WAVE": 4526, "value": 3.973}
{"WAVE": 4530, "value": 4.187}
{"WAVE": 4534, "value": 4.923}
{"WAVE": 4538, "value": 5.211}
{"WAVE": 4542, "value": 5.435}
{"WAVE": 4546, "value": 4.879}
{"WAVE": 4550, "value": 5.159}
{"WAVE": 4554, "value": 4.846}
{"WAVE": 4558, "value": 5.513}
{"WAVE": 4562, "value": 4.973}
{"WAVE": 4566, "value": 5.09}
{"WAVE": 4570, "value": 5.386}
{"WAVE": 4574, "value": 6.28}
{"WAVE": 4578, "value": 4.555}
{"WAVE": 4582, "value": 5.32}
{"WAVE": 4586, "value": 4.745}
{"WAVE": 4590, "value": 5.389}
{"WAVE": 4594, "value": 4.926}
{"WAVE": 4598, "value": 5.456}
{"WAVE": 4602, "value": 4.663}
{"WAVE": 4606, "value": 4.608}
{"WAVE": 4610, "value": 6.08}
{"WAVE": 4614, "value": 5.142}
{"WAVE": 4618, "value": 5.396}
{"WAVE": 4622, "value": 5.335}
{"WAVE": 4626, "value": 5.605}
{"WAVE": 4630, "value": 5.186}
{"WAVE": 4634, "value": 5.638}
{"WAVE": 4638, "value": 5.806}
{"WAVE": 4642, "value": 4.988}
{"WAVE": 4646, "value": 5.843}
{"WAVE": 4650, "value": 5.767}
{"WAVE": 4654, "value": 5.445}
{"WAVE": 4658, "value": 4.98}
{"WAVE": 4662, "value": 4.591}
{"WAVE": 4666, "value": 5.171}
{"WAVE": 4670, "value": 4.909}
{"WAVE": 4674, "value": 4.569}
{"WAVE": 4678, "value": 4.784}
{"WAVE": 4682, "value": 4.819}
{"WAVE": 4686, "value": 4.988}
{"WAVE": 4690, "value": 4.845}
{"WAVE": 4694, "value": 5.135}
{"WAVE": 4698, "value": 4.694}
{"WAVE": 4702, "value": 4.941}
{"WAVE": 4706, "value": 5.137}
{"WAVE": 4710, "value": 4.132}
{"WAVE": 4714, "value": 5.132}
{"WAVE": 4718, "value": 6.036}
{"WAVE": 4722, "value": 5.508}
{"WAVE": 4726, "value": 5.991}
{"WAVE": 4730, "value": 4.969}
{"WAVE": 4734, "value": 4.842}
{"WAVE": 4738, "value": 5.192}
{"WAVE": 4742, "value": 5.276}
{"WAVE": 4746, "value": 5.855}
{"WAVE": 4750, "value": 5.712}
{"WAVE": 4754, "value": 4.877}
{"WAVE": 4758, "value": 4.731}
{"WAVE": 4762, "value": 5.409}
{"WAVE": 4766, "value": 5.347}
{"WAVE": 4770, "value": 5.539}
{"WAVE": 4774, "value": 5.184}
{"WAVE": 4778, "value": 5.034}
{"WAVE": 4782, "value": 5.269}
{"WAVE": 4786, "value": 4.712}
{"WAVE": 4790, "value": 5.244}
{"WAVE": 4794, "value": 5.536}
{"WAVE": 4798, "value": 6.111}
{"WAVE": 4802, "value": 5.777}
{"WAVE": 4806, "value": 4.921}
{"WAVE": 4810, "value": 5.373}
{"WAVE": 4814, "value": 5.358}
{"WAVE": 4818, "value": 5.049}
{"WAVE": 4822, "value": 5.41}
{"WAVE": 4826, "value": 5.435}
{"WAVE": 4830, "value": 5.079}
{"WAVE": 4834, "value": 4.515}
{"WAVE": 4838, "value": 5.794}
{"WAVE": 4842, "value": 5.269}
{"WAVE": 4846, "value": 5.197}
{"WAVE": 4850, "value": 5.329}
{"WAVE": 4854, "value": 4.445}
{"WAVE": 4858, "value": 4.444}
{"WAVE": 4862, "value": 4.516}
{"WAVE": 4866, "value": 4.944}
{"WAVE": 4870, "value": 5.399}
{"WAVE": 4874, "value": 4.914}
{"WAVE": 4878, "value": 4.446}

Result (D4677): 0.04 mag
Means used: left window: 5.03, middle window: 4.91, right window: 5.2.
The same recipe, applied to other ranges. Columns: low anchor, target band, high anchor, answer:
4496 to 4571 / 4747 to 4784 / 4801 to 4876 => -0.04 mag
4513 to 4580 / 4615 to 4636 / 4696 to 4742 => -0.07 mag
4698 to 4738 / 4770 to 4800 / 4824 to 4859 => -0.04 mag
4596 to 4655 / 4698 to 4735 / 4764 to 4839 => 0.04 mag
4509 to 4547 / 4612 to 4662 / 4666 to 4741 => -0.09 mag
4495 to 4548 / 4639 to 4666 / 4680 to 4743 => -0.05 mag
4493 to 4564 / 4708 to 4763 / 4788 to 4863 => -0.03 mag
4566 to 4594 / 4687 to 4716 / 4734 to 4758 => 0.09 mag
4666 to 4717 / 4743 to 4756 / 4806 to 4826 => -0.08 mag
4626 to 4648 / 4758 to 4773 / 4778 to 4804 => 0.02 mag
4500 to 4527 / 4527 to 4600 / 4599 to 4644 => 0.00 mag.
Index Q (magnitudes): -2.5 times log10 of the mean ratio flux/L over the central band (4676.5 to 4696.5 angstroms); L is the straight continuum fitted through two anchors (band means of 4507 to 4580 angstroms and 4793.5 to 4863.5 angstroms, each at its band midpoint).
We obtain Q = 0.04 mag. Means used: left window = 5.03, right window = 5.2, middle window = 4.91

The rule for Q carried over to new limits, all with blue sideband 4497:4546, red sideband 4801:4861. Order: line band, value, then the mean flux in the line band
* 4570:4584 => -0.09 mag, 5.39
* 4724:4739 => -0.04 mag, 5.25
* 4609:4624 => -0.10 mag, 5.45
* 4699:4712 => 0.07 mag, 4.73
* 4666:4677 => 0.04 mag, 4.82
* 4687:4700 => 0.03 mag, 4.9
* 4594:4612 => -0.05 mag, 5.17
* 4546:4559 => -0.04 mag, 5.1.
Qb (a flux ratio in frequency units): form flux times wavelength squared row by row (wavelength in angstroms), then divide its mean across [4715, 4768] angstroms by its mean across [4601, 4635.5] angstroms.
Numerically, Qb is 1.1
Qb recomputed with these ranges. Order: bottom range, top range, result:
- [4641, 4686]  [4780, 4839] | 1.11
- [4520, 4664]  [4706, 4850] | 1.10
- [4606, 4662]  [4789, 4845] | 1.07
